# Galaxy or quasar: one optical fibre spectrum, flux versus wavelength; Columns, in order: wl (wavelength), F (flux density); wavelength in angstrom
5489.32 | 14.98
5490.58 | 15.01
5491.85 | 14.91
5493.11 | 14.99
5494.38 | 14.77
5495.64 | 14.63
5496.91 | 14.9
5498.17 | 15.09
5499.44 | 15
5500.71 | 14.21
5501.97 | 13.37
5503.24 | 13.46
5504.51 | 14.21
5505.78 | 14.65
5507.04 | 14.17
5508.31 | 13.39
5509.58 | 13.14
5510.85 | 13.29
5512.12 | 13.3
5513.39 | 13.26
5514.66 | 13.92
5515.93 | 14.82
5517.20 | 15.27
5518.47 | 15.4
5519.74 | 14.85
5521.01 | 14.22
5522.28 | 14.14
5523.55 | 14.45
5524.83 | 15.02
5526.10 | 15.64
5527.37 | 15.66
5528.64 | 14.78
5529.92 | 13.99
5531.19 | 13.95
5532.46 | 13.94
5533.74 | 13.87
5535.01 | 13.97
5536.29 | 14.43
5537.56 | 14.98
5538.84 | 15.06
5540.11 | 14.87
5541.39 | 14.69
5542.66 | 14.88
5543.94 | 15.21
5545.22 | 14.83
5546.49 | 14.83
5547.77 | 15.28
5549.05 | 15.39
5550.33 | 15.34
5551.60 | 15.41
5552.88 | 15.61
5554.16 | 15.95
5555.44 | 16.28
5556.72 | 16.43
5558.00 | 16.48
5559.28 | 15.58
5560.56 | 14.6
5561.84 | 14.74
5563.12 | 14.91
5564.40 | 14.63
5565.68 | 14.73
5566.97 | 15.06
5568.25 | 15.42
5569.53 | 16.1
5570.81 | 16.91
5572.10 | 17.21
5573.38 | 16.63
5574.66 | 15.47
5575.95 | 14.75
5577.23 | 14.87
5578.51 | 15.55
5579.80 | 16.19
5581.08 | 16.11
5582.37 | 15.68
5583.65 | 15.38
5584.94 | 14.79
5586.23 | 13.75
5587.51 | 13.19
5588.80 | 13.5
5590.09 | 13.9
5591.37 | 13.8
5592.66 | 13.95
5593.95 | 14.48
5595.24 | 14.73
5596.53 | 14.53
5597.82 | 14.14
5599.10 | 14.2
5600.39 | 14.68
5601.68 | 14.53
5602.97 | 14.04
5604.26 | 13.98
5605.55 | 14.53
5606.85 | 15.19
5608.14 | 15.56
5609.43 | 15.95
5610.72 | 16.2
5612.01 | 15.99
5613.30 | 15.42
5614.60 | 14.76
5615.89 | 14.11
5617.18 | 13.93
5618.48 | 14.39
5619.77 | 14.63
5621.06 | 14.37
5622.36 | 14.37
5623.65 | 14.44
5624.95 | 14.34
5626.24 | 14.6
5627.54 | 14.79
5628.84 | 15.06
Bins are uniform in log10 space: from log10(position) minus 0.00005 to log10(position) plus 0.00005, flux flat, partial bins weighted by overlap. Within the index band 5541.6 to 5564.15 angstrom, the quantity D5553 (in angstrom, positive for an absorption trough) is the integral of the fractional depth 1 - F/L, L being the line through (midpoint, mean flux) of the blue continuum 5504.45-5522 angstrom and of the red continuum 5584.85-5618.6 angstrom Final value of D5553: -1.7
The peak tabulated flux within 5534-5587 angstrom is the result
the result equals 17.21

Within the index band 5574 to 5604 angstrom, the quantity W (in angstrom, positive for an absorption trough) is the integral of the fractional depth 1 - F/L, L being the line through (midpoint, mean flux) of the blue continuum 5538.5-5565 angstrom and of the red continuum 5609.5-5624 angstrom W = 0.8 angstrom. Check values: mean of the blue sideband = 15.3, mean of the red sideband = 14.8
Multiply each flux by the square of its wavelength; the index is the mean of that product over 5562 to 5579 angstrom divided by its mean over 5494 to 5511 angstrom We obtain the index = 1.1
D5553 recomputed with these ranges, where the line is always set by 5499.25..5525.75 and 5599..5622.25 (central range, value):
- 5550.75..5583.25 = -2.5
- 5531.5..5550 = -0.5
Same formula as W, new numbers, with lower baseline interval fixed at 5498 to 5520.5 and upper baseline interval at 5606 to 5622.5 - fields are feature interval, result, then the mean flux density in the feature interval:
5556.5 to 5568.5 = -0.5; 15.2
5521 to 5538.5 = -0.3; 14.5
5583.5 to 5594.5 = 0.6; 14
